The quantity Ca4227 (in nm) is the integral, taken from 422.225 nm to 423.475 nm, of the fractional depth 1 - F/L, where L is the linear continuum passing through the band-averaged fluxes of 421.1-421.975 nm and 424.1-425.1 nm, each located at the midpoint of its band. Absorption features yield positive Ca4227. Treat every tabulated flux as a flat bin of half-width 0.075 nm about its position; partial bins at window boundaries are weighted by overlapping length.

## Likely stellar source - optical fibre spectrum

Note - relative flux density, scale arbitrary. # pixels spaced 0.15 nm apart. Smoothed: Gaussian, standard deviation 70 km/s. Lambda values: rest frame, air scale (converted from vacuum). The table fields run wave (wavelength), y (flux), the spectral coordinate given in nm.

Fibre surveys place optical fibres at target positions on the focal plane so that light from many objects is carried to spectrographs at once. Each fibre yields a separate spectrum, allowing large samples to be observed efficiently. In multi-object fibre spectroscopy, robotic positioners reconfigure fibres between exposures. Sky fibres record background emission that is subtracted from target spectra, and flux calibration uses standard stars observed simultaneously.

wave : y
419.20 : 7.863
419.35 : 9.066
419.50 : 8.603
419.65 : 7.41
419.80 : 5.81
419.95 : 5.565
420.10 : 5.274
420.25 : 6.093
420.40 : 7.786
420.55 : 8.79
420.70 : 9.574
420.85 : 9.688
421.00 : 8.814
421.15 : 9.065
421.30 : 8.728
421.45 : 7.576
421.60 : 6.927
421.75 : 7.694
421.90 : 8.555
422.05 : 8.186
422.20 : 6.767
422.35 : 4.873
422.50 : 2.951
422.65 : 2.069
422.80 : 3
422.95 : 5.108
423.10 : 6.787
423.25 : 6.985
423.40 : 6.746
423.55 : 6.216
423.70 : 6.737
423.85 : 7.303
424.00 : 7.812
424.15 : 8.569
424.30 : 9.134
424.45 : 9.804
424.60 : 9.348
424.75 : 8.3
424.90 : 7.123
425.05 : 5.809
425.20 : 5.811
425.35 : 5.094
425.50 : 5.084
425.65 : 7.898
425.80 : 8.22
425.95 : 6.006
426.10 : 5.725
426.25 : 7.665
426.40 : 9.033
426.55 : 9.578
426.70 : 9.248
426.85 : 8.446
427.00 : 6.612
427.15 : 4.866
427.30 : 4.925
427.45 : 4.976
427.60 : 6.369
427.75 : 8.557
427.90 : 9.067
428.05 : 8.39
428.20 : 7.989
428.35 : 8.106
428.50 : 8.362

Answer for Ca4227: 0.504 nm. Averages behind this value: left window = 8.06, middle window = 4.89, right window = 8.35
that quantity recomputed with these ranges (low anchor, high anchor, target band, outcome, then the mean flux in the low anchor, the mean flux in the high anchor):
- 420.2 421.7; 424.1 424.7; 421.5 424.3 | 0.776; 8.33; 9.2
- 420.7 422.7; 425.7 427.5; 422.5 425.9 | 0.238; 7.23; 7.15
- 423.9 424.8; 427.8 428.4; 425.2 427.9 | 0.498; 8.8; 8.41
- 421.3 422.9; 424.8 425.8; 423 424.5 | -0.329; 5.98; 6.35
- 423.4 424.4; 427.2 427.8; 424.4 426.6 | -0.128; 7.62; 6.05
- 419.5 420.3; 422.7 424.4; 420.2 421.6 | -0.442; 6.27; 6.74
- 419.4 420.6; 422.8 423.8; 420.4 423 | -0.163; 6.92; 6.19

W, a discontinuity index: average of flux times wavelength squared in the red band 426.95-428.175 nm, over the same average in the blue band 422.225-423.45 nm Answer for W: 1.4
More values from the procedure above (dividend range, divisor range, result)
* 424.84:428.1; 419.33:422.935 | 1.03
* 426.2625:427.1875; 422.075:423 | 1.90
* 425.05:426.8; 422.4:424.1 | 1.29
